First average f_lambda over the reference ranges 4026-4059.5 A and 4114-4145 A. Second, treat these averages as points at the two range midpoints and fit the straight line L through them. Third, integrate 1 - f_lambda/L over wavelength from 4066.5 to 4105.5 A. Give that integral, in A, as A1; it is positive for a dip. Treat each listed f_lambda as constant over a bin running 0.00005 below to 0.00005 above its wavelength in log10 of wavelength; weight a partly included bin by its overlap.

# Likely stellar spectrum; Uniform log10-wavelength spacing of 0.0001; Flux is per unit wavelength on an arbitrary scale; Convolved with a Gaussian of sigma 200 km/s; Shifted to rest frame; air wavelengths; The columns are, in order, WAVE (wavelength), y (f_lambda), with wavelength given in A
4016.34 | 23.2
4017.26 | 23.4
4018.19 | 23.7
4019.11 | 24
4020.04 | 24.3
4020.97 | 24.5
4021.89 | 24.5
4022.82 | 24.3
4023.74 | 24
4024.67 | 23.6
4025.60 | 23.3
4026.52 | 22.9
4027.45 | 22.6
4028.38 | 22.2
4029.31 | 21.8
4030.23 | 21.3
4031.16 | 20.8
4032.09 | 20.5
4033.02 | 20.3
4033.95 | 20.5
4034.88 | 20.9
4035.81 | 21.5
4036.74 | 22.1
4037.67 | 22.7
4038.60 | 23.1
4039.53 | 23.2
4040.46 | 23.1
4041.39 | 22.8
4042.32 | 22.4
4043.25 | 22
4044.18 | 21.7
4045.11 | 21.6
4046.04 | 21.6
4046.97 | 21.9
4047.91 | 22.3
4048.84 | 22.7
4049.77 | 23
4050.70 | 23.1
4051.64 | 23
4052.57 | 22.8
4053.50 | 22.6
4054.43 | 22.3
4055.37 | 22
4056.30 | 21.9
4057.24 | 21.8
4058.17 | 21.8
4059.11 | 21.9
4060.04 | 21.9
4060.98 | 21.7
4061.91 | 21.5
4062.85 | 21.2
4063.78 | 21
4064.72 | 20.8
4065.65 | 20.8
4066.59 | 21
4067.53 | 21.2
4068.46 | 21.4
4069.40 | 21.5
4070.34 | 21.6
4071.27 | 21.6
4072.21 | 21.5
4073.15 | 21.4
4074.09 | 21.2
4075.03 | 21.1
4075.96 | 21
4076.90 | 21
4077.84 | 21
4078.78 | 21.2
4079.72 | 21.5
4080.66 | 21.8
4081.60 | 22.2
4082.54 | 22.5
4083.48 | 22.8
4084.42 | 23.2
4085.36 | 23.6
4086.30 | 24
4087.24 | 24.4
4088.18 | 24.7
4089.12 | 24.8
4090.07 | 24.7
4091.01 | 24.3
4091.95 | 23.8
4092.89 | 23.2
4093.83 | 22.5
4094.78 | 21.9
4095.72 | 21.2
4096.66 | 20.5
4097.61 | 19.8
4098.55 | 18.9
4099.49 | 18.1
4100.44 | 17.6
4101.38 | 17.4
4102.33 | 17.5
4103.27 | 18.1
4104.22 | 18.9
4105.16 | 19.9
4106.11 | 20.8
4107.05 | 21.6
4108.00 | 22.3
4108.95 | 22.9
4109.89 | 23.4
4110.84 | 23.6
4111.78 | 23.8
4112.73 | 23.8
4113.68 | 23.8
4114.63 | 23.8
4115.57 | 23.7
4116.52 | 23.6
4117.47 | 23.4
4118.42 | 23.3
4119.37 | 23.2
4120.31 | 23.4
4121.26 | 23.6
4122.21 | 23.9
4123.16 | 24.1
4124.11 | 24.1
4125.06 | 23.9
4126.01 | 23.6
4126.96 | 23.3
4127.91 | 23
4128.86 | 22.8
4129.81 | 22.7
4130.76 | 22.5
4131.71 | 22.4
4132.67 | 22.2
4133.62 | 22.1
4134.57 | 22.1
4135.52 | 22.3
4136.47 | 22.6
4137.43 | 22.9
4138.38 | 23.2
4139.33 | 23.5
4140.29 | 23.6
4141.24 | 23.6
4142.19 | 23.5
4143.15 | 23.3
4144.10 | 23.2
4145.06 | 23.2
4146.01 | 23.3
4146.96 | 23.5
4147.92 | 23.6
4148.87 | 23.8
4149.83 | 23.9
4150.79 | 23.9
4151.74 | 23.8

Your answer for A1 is 2.0 A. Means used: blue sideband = 22.1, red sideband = 23.2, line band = 21.5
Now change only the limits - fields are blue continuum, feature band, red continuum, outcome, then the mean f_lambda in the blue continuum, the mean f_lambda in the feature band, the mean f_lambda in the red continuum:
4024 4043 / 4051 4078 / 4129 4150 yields 0.9 A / 22.1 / 21.6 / 23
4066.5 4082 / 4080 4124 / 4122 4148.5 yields -0.2 A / 21.4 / 22.3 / 23.1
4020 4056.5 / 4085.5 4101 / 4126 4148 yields 0.4 A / 22.4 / 22.2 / 23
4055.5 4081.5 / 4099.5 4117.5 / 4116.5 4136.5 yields 0.9 A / 21.4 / 21.4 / 23.1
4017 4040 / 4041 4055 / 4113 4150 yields 0.2 A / 22.6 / 22.4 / 23.3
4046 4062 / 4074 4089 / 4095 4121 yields -0.4 A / 22.2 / 22.4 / 21.4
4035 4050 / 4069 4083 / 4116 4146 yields 0.7 A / 22.3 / 21.5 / 23.2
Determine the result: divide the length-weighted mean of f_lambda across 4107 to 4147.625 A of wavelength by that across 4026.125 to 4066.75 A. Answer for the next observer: 1.06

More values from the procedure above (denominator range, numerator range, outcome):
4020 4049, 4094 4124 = 0.97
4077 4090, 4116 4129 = 1.03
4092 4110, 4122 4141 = 1.13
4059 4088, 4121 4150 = 1.06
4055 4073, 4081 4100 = 1.05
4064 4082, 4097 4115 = 0.98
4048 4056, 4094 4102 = 0.86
